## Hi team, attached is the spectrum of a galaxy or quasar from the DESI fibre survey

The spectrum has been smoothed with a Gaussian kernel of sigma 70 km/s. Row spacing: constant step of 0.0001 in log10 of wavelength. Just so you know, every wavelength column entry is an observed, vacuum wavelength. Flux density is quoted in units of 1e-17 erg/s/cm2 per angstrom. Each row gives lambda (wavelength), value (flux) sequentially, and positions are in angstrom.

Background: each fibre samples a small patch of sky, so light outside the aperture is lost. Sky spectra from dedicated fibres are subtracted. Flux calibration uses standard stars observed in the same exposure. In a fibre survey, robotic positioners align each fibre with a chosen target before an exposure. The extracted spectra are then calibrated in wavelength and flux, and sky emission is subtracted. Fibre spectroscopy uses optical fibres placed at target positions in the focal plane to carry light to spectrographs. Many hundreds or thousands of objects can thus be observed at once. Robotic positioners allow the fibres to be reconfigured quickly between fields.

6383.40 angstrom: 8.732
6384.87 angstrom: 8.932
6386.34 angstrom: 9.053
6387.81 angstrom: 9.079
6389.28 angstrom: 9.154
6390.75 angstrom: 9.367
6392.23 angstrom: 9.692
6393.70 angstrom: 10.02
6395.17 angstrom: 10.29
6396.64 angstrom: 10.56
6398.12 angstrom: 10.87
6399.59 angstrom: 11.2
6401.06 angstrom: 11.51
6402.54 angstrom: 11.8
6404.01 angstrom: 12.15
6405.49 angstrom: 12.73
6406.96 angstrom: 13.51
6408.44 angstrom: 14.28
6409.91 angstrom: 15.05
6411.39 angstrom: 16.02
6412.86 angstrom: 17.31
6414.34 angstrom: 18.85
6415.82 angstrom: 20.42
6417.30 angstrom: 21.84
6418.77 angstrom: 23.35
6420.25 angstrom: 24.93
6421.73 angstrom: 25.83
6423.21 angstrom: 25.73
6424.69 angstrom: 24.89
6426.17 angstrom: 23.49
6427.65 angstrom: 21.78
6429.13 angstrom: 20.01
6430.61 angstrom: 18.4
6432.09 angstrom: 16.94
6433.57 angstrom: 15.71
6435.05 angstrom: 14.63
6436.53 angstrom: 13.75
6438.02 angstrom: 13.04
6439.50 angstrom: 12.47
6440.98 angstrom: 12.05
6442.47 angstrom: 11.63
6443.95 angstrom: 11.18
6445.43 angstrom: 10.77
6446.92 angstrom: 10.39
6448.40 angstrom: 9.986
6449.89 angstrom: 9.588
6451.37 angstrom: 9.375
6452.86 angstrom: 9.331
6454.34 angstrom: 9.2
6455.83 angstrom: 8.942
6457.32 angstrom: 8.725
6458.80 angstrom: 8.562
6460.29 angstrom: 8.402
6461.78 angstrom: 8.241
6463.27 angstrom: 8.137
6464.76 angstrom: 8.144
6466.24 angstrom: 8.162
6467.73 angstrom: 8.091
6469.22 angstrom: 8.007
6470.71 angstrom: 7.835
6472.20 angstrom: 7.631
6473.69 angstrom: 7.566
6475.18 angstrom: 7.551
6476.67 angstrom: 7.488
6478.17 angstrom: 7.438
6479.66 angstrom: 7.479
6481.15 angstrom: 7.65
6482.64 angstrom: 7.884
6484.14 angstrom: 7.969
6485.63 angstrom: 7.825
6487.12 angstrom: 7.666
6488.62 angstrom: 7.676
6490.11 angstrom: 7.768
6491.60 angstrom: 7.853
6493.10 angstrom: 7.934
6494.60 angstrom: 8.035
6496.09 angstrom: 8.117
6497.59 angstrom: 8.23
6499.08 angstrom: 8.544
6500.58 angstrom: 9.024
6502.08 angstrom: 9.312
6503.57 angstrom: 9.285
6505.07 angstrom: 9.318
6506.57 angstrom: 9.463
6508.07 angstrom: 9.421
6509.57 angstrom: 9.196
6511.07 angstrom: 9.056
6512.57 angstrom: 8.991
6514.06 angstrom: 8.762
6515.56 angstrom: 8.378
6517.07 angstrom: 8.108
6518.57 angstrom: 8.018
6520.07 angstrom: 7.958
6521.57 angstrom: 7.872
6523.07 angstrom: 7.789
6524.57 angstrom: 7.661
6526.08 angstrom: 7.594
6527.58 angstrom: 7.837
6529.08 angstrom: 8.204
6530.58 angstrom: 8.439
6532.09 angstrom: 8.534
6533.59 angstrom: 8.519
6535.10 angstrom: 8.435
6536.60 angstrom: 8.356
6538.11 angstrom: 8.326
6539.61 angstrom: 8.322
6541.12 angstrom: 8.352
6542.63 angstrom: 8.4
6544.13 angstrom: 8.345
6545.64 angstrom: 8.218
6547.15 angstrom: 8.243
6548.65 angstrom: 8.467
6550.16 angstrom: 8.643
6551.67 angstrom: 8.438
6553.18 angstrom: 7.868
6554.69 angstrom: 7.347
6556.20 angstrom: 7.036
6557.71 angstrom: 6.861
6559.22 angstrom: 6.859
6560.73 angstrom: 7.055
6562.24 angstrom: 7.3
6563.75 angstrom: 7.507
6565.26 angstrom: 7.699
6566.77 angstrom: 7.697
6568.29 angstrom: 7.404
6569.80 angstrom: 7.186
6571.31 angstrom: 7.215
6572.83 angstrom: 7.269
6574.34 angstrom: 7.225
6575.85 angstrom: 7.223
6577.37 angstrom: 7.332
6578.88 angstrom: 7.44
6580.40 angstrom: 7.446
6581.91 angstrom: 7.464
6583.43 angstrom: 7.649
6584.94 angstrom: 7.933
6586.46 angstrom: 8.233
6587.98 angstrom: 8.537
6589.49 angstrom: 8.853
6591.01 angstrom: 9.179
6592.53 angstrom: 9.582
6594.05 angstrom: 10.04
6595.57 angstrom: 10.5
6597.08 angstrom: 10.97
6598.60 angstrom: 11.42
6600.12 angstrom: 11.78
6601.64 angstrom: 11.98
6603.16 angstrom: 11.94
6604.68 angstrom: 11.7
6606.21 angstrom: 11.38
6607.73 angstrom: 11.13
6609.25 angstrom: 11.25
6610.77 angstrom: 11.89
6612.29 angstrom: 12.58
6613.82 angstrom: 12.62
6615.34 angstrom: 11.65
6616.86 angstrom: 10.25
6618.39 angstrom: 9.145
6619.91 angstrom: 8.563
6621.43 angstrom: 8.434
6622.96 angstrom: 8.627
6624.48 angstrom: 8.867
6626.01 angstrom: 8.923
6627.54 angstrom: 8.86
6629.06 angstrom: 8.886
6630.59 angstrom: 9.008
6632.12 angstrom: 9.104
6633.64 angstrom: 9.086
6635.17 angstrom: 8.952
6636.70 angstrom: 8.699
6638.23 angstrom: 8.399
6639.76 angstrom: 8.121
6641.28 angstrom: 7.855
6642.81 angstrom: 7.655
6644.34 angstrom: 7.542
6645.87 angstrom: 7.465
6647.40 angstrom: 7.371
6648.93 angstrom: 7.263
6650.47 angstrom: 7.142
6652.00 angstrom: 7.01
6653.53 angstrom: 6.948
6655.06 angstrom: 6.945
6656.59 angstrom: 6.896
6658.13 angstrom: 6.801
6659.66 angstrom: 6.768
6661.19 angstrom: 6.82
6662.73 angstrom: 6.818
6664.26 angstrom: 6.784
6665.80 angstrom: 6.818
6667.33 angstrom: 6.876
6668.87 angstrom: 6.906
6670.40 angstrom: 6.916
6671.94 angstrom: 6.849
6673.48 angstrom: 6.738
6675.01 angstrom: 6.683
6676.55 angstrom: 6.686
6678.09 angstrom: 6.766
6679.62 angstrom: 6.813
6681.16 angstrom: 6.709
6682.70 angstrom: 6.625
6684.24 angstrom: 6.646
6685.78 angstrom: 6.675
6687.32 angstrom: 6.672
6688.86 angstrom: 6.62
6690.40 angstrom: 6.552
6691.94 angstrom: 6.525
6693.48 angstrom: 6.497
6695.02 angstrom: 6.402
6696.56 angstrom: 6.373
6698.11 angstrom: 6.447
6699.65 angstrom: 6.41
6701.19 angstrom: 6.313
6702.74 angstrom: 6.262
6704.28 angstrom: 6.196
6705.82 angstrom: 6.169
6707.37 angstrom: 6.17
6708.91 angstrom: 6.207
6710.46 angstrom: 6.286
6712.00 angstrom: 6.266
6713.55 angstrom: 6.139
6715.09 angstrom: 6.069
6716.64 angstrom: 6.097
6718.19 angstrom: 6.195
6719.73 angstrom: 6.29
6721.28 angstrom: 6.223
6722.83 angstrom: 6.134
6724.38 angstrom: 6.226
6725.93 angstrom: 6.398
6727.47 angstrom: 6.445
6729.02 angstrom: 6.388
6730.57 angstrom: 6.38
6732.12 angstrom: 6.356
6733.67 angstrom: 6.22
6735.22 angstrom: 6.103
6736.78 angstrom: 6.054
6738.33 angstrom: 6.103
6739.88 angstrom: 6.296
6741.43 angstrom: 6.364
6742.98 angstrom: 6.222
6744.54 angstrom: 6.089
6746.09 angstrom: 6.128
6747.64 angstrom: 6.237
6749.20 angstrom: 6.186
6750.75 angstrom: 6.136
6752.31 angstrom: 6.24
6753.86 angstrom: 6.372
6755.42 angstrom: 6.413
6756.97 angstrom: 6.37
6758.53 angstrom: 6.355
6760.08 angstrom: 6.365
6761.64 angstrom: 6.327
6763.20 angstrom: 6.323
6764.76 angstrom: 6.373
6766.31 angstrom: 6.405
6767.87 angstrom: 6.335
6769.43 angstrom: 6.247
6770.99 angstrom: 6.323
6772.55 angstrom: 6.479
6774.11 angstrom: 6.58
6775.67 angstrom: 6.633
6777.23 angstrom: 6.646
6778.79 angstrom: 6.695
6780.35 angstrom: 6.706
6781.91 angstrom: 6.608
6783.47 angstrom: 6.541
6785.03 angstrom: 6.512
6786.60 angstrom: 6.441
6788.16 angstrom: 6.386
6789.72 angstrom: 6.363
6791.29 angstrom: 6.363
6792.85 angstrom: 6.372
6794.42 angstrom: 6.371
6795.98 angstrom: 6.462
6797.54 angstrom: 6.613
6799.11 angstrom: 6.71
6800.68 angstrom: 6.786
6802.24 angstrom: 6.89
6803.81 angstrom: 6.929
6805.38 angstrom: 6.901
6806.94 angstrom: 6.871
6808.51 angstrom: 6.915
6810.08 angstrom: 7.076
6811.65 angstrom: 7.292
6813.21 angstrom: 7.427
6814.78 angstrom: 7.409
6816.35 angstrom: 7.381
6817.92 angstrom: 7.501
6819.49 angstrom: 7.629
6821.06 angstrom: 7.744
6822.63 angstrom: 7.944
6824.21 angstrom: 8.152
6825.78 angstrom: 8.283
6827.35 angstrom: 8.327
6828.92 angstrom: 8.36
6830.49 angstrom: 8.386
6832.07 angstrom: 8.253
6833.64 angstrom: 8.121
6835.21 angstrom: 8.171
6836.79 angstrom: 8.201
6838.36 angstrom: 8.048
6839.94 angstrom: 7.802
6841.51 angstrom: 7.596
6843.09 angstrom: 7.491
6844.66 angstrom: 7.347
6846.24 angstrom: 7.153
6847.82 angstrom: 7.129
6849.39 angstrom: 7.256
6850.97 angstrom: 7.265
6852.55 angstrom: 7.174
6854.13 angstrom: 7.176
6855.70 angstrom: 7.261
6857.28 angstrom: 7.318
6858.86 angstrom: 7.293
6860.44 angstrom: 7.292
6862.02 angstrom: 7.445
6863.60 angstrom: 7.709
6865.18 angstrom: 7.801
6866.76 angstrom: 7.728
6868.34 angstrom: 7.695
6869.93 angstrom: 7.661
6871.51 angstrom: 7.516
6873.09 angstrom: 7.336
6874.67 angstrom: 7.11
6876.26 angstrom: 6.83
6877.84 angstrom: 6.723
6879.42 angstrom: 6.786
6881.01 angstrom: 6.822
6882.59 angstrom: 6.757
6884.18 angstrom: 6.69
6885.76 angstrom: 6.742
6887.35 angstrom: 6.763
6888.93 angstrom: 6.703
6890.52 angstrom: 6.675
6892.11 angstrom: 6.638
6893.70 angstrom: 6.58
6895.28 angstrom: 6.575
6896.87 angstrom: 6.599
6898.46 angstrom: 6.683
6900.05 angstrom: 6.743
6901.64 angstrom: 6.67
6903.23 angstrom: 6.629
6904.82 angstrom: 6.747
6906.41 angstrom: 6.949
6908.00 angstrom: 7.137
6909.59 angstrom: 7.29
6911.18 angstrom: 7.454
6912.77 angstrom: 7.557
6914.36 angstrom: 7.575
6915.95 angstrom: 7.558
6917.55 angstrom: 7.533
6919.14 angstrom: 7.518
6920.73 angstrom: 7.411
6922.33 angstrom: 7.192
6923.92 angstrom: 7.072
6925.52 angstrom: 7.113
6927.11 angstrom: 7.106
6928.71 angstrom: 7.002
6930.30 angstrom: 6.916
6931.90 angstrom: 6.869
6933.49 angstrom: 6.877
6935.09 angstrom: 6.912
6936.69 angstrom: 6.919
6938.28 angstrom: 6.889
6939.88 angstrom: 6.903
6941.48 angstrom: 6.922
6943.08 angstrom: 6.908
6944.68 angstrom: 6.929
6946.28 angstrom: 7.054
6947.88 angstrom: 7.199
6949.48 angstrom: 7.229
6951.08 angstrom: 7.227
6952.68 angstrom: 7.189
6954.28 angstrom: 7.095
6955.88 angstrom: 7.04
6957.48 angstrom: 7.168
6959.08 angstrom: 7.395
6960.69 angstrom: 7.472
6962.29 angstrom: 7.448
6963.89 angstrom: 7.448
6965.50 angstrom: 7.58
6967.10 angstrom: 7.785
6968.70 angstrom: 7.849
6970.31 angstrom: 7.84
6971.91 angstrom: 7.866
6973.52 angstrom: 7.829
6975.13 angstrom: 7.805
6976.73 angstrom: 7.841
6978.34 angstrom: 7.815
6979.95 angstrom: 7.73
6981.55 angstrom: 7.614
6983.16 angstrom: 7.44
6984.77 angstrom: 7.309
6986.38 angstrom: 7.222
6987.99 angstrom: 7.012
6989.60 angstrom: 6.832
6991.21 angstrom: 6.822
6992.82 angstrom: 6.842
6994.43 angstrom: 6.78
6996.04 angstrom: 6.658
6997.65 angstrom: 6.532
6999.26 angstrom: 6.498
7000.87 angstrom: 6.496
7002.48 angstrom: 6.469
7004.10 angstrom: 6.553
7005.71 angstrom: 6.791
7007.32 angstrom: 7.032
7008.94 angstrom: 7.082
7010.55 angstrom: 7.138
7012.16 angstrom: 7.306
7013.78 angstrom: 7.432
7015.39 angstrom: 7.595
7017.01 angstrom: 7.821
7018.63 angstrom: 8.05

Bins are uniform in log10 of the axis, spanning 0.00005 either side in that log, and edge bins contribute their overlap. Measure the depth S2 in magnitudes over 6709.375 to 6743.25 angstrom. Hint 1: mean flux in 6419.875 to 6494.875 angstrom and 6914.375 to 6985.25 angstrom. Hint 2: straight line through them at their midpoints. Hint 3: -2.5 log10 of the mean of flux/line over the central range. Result 0.42 mag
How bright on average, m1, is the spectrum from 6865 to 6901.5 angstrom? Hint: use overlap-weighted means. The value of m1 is 6.94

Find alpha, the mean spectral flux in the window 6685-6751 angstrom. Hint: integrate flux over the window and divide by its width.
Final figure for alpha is 6.29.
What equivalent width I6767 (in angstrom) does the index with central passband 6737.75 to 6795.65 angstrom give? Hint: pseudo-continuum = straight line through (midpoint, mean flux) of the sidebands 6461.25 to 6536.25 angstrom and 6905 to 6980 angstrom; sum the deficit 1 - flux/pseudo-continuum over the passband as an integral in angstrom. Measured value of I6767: 9.7 angstrom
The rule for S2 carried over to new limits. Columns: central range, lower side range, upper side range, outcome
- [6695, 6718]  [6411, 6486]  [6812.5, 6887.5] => 0.450 mag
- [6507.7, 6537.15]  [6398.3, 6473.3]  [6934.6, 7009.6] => 0.460 mag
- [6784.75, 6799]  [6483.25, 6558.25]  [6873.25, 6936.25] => 0.144 mag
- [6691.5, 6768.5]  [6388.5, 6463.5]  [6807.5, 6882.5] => 0.428 mag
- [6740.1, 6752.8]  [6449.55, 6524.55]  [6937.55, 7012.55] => 0.238 mag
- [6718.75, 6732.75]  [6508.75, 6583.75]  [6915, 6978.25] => 0.205 mag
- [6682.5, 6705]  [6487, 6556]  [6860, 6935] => 0.197 mag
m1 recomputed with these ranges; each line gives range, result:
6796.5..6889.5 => 7.38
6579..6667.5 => 8.92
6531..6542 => 8.4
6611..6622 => 10.6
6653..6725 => 6.54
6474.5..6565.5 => 8.13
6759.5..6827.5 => 6.84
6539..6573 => 7.73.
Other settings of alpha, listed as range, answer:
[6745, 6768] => 6.3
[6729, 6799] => 6.37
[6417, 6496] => 11.9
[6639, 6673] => 7.11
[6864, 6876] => 7.52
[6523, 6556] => 8.19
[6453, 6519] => 8.31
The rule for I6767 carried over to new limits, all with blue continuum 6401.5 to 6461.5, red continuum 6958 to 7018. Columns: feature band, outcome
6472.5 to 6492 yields 9.1 angstrom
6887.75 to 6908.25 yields 4.4 angstrom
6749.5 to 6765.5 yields 6.4 angstrom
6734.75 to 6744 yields 3.9 angstrom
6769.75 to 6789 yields 6.9 angstrom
